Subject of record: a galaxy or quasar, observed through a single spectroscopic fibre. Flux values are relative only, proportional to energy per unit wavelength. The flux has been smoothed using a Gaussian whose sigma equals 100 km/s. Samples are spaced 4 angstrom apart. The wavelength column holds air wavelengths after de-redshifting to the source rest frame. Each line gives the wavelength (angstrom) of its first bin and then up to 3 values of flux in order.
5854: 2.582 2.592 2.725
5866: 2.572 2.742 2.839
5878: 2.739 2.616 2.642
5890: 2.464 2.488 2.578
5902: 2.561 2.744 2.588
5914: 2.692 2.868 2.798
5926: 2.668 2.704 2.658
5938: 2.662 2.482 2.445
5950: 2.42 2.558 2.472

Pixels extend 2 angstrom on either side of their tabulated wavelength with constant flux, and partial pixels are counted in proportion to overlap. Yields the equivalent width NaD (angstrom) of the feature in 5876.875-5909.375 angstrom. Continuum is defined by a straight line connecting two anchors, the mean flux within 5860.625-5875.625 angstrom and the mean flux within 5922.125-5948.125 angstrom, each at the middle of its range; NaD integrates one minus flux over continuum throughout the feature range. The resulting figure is 1.0 angstrom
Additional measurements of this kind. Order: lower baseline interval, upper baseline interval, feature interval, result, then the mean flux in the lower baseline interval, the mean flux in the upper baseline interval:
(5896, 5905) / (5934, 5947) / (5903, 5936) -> -1.8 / 2.59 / 2.56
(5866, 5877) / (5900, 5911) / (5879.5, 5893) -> 0.6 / 2.75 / 2.63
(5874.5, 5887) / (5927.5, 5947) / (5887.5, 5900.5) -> 0.7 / 2.69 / 2.6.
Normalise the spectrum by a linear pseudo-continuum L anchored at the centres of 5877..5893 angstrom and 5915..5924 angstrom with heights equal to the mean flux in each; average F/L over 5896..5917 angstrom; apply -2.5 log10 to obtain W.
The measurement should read 0.04 mag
